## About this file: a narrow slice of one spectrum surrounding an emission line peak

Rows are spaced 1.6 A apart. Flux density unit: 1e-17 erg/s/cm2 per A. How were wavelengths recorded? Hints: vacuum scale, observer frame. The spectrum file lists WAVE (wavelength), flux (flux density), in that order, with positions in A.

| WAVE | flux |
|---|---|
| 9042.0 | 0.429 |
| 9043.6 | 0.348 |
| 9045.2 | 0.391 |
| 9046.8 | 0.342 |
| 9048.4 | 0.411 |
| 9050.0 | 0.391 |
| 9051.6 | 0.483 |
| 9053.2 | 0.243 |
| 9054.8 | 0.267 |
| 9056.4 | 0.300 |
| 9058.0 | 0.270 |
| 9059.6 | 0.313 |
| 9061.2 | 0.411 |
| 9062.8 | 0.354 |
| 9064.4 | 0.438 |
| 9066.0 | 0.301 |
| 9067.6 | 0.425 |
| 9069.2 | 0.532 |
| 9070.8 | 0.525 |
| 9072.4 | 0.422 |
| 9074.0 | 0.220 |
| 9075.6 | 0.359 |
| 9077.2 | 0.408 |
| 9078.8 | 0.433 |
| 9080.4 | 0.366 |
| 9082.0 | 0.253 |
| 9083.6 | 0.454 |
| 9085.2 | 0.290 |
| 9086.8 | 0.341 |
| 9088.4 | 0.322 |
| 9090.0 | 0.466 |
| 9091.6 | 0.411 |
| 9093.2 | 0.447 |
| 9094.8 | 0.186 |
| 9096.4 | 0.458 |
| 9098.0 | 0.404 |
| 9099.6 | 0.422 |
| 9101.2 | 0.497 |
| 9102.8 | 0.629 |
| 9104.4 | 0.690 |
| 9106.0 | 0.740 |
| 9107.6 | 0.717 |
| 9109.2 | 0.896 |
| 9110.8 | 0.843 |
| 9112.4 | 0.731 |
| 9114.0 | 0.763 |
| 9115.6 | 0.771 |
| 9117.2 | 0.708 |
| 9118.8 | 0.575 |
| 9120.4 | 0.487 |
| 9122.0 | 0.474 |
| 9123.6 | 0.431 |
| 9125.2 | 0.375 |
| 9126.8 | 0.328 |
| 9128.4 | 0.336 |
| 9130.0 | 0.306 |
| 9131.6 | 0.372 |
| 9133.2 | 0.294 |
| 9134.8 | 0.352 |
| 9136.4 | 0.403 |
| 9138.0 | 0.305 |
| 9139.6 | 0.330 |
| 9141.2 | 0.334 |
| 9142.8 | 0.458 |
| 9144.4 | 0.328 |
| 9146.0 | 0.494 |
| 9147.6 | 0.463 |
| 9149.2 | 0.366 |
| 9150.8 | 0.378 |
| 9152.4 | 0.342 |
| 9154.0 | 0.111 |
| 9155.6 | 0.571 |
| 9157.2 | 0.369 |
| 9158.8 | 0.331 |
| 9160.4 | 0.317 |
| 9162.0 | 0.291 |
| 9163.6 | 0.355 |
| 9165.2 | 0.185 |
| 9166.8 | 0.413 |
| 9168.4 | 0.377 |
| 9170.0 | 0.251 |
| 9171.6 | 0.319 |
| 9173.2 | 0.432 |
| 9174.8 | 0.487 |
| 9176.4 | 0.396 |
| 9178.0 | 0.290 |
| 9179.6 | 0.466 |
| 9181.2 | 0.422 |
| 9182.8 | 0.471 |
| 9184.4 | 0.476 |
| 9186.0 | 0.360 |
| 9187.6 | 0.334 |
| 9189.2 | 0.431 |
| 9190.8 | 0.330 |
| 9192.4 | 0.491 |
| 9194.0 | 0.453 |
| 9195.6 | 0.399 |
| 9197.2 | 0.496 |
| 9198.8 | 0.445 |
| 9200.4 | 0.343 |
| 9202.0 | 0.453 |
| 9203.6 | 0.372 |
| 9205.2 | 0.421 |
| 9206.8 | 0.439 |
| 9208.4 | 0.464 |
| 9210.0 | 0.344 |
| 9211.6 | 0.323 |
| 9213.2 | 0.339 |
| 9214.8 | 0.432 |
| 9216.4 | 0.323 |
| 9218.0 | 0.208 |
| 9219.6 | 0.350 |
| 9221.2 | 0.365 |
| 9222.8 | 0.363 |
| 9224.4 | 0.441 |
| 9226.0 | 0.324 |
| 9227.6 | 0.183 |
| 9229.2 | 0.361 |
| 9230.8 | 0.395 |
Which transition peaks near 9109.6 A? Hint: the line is [O II]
